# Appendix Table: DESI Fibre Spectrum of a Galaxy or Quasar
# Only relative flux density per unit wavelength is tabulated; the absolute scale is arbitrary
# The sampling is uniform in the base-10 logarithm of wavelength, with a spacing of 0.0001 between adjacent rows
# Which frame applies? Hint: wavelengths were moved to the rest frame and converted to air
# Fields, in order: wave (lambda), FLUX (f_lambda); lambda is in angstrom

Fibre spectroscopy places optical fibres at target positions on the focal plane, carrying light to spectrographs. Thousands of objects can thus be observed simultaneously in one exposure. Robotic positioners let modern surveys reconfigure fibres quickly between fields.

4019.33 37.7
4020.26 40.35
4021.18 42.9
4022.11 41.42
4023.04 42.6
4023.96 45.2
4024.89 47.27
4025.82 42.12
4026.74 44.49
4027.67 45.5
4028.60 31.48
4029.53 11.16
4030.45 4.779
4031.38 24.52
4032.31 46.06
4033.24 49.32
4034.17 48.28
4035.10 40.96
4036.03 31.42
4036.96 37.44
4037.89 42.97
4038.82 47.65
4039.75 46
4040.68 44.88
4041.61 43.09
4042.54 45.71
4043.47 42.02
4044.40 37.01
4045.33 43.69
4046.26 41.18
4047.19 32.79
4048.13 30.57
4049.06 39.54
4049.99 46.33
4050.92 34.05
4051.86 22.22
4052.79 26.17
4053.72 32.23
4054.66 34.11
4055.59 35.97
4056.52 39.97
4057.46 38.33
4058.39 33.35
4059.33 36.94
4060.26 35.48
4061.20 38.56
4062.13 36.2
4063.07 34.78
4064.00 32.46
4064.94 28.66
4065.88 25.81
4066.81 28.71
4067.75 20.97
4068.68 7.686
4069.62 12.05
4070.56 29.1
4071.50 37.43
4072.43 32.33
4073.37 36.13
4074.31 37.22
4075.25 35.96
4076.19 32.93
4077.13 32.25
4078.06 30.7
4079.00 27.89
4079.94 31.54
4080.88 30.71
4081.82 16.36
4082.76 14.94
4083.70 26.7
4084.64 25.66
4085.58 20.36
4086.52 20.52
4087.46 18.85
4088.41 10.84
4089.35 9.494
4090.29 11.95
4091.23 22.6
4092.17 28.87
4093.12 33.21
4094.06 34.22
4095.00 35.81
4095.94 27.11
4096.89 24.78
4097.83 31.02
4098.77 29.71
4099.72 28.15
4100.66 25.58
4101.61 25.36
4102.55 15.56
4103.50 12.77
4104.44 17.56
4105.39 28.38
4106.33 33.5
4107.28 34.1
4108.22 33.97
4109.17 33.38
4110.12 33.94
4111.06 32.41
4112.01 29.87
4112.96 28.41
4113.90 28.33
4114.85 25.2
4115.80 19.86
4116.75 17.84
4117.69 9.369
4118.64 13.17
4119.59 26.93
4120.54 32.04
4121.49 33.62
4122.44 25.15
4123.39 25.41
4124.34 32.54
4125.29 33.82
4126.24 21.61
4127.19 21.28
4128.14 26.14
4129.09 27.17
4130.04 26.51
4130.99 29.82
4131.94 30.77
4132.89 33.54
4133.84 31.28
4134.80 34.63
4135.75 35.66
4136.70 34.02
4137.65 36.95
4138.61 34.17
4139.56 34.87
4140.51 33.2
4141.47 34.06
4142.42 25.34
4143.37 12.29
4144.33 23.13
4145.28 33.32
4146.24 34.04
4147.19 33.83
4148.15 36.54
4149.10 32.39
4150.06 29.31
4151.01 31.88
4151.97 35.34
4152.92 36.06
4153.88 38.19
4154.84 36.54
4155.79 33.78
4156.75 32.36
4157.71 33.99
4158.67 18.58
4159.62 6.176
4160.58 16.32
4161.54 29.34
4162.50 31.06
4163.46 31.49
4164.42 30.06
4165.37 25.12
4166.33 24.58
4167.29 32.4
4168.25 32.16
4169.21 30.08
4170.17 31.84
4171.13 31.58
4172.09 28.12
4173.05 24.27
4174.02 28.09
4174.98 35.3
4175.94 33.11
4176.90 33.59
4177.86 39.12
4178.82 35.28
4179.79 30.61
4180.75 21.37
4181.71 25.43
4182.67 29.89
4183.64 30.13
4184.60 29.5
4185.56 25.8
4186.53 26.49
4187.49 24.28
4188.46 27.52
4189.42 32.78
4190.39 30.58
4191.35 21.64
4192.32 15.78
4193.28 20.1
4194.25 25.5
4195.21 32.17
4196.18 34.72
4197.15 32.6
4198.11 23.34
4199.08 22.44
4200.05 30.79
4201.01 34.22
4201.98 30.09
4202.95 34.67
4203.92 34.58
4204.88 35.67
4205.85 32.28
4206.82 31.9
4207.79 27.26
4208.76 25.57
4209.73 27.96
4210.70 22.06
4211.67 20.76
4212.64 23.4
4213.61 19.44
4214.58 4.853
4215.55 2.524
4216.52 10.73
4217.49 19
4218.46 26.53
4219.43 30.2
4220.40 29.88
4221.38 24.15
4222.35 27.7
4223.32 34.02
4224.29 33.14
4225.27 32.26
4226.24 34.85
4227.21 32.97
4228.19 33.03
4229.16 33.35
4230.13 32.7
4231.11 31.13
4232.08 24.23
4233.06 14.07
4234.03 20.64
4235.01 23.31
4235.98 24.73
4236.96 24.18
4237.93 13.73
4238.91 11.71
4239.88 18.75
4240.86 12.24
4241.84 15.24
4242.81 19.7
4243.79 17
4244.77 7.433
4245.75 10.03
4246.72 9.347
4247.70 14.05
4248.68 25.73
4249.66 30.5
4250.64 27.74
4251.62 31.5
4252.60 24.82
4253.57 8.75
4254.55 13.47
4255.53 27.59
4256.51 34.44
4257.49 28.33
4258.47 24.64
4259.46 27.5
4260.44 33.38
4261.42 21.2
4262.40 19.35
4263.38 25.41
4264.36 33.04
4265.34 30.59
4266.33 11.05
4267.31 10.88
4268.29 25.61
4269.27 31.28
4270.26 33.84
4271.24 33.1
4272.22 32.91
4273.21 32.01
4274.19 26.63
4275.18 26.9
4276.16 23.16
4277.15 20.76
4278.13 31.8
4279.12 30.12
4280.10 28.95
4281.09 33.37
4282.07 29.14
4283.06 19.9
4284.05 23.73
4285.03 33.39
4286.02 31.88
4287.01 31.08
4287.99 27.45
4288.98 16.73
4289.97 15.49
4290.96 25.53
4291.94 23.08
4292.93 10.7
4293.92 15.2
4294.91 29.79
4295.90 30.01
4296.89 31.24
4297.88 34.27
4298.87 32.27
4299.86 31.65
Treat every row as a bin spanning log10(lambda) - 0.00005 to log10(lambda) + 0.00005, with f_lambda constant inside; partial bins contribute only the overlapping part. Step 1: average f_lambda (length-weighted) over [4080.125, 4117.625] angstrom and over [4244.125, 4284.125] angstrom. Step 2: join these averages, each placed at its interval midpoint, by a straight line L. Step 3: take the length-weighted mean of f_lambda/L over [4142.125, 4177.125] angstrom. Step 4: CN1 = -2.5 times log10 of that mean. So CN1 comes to -0.185 mag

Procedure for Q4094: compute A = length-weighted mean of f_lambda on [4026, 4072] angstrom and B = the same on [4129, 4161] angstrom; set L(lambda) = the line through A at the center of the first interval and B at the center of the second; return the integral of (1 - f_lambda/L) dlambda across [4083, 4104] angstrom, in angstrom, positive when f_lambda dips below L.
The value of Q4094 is 5.9 angstrom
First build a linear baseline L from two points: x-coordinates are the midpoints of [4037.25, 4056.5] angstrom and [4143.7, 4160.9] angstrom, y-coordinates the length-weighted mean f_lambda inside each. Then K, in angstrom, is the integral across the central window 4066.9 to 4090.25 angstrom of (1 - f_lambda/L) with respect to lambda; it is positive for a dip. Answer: 7.3 angstrom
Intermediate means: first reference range 38.4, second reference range 30.1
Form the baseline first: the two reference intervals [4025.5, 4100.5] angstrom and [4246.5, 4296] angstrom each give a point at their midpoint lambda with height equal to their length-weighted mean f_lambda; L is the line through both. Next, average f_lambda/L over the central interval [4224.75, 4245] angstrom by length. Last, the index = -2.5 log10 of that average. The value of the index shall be 0.16 mag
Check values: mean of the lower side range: 31.7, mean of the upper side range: 25.3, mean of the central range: 22.9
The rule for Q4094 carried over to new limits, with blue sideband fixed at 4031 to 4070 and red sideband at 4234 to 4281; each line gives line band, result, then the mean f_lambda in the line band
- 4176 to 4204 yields -1.5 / 28.8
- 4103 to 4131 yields 4.7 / 26.4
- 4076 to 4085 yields 1.9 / 26.8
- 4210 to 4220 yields 2.9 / 18.3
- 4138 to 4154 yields -0.9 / 31.5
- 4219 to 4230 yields -2.7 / 31.5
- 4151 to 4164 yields 0.0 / 29.3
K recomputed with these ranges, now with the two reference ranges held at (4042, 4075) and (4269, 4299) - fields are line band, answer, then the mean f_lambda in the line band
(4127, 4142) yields -0.2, 31.7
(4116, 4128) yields 2.8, 24.3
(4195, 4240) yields 4.6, 26.1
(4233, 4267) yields 8.5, 21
